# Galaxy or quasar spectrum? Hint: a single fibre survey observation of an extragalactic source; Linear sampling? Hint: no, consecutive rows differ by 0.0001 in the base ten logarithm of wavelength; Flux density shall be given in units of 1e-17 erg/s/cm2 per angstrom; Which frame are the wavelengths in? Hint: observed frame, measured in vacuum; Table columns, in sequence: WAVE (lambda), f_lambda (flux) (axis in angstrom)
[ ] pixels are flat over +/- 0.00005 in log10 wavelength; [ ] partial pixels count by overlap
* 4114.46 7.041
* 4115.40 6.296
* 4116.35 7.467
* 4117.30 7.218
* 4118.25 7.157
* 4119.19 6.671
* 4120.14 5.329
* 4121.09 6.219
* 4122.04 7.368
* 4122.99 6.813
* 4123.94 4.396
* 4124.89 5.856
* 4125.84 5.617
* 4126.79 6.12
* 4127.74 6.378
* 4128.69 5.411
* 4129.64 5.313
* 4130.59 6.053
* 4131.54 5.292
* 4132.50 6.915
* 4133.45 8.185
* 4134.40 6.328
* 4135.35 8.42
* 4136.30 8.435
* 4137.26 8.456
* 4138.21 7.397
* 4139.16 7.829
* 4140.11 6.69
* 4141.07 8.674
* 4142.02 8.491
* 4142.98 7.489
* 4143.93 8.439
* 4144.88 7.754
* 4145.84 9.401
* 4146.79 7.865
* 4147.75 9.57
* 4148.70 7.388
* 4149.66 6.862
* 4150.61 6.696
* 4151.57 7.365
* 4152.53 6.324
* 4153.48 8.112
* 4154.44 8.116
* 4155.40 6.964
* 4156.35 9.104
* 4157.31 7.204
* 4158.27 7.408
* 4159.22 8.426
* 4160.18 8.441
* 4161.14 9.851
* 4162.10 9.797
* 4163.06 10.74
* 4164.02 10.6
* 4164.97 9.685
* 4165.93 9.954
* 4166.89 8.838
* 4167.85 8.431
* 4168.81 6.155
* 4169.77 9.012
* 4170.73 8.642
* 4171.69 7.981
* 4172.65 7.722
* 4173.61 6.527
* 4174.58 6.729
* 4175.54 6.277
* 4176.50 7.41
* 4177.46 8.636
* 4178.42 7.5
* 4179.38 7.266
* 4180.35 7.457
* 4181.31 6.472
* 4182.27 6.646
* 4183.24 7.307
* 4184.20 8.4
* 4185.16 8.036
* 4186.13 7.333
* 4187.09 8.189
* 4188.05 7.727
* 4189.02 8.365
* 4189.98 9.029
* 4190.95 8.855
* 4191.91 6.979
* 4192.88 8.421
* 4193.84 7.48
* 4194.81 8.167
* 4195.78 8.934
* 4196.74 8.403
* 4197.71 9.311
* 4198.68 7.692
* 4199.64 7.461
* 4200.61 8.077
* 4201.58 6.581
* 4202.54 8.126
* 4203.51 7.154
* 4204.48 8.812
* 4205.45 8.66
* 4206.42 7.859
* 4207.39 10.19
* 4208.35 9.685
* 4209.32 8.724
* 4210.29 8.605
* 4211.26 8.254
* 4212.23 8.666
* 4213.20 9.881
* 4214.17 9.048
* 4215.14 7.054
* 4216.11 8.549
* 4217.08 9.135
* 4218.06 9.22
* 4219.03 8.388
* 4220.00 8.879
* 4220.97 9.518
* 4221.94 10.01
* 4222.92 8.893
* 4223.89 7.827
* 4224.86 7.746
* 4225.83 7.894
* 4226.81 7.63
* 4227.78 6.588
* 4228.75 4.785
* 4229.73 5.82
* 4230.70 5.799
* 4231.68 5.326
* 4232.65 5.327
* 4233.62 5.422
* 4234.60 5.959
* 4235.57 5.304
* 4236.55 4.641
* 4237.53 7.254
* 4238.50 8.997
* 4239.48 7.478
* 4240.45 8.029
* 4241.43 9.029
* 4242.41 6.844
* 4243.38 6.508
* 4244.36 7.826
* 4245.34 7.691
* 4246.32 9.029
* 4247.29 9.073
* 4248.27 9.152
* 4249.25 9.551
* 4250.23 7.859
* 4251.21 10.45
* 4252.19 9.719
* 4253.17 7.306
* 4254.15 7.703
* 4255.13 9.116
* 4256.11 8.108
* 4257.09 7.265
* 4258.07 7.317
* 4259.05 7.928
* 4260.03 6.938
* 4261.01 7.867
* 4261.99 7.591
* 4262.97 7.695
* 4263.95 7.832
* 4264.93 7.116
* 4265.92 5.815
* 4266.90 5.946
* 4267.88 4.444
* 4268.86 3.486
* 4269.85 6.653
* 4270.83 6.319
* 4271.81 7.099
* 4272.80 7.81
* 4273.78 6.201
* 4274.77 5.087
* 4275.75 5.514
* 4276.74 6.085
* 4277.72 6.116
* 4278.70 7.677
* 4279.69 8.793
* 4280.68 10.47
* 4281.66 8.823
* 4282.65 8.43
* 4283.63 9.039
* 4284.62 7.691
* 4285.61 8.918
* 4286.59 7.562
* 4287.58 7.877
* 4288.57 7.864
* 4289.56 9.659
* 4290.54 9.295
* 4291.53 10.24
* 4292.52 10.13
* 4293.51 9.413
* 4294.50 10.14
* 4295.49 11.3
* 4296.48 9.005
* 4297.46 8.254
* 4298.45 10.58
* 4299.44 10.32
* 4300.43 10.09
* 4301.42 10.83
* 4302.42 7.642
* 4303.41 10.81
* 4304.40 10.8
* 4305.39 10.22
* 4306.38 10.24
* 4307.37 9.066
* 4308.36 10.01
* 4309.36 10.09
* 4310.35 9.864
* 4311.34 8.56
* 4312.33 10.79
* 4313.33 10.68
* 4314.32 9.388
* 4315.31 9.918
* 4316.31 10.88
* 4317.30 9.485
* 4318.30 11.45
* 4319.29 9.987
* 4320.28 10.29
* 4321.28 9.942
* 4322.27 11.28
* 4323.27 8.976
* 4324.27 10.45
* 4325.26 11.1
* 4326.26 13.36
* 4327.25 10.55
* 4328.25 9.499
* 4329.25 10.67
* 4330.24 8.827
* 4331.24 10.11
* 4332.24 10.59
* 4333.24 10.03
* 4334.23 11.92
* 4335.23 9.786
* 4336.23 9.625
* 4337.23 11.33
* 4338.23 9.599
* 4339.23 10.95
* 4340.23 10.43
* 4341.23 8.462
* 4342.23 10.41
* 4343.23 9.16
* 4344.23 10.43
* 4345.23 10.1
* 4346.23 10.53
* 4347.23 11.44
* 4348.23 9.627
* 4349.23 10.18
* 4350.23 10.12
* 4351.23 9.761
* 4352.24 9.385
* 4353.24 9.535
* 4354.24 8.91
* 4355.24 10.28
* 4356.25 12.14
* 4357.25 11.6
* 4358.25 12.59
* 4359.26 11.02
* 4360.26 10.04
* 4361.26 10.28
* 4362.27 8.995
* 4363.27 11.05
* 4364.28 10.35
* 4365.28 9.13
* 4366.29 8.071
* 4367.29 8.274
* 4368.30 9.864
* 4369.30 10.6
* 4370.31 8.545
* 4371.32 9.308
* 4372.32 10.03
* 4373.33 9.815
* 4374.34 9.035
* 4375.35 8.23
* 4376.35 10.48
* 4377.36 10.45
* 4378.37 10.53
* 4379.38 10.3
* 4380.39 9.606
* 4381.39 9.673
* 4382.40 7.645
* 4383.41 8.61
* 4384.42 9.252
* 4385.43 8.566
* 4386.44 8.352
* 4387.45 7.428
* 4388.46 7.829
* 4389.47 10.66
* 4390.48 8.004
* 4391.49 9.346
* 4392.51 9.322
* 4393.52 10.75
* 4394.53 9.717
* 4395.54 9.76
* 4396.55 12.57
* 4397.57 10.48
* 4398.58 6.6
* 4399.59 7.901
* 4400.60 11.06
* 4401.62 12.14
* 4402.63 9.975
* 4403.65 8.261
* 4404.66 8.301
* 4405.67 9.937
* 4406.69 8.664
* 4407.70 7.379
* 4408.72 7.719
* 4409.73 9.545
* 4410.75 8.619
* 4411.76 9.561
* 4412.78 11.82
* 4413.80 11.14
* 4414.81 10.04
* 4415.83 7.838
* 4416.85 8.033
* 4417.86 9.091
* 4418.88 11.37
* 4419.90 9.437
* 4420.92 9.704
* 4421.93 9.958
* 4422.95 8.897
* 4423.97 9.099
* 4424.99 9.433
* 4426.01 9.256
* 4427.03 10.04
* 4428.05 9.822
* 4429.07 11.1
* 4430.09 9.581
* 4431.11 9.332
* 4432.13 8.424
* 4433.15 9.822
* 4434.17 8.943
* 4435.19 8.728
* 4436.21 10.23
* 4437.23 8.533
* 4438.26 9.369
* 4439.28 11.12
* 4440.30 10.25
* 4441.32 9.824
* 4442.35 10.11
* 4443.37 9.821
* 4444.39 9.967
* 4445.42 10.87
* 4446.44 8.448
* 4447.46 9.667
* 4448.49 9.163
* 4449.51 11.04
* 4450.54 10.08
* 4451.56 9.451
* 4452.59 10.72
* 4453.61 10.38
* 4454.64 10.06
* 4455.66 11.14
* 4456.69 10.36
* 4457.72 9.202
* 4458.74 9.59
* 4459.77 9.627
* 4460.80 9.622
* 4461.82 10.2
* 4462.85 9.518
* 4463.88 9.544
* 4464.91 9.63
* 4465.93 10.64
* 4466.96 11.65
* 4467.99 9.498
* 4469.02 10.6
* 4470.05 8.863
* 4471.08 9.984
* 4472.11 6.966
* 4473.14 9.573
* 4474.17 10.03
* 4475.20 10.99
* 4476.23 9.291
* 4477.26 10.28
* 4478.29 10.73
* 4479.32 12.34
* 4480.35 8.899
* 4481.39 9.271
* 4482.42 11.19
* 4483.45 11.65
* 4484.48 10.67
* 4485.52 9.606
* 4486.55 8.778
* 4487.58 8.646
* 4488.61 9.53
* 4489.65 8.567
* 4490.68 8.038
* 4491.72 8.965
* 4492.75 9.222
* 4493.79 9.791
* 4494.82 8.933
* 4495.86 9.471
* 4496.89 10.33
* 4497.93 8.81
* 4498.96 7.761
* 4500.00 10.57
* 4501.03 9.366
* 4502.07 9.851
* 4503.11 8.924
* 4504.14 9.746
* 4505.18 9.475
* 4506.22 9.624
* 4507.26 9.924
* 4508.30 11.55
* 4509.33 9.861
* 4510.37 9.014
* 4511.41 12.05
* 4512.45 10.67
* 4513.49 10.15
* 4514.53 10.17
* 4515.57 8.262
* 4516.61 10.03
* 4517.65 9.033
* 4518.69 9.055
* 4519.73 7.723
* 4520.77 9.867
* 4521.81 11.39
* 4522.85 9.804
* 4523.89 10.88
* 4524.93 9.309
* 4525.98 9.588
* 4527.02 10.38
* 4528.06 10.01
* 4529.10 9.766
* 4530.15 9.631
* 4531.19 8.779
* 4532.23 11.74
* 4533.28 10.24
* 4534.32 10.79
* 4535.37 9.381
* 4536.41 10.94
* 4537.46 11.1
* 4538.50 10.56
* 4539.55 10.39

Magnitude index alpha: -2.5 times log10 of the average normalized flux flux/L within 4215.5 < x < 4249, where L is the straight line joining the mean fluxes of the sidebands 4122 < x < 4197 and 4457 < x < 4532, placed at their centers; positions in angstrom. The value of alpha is 0.09 mag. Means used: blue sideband 7.72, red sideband 9.75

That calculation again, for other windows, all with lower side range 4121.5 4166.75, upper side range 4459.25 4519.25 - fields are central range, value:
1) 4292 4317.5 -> -0.15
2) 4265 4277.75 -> 0.38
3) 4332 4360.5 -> -0.17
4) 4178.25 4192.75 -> 0.03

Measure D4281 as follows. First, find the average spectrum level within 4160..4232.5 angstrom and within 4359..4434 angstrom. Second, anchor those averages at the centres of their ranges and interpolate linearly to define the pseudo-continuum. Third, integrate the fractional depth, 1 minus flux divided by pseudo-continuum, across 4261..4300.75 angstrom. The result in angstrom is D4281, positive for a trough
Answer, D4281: 3.4 angstrom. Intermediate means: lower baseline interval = 8.12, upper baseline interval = 9.46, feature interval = 7.95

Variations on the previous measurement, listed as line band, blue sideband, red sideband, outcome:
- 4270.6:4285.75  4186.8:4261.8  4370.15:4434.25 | 1.64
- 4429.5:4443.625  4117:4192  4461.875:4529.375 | -0.29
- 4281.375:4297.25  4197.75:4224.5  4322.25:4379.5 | 0.62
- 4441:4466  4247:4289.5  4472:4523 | -1.71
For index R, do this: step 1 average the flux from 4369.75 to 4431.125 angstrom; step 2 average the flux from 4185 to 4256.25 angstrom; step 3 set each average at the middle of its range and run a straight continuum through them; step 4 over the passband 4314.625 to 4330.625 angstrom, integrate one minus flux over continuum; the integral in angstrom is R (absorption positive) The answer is -2.93 angstrom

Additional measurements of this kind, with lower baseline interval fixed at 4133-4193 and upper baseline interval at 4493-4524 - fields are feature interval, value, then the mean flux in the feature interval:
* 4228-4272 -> 6.7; 7.16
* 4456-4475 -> -0.5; 9.76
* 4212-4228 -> -0.5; 8.55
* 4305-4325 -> -3.0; 10.1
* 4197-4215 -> -0.5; 8.46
